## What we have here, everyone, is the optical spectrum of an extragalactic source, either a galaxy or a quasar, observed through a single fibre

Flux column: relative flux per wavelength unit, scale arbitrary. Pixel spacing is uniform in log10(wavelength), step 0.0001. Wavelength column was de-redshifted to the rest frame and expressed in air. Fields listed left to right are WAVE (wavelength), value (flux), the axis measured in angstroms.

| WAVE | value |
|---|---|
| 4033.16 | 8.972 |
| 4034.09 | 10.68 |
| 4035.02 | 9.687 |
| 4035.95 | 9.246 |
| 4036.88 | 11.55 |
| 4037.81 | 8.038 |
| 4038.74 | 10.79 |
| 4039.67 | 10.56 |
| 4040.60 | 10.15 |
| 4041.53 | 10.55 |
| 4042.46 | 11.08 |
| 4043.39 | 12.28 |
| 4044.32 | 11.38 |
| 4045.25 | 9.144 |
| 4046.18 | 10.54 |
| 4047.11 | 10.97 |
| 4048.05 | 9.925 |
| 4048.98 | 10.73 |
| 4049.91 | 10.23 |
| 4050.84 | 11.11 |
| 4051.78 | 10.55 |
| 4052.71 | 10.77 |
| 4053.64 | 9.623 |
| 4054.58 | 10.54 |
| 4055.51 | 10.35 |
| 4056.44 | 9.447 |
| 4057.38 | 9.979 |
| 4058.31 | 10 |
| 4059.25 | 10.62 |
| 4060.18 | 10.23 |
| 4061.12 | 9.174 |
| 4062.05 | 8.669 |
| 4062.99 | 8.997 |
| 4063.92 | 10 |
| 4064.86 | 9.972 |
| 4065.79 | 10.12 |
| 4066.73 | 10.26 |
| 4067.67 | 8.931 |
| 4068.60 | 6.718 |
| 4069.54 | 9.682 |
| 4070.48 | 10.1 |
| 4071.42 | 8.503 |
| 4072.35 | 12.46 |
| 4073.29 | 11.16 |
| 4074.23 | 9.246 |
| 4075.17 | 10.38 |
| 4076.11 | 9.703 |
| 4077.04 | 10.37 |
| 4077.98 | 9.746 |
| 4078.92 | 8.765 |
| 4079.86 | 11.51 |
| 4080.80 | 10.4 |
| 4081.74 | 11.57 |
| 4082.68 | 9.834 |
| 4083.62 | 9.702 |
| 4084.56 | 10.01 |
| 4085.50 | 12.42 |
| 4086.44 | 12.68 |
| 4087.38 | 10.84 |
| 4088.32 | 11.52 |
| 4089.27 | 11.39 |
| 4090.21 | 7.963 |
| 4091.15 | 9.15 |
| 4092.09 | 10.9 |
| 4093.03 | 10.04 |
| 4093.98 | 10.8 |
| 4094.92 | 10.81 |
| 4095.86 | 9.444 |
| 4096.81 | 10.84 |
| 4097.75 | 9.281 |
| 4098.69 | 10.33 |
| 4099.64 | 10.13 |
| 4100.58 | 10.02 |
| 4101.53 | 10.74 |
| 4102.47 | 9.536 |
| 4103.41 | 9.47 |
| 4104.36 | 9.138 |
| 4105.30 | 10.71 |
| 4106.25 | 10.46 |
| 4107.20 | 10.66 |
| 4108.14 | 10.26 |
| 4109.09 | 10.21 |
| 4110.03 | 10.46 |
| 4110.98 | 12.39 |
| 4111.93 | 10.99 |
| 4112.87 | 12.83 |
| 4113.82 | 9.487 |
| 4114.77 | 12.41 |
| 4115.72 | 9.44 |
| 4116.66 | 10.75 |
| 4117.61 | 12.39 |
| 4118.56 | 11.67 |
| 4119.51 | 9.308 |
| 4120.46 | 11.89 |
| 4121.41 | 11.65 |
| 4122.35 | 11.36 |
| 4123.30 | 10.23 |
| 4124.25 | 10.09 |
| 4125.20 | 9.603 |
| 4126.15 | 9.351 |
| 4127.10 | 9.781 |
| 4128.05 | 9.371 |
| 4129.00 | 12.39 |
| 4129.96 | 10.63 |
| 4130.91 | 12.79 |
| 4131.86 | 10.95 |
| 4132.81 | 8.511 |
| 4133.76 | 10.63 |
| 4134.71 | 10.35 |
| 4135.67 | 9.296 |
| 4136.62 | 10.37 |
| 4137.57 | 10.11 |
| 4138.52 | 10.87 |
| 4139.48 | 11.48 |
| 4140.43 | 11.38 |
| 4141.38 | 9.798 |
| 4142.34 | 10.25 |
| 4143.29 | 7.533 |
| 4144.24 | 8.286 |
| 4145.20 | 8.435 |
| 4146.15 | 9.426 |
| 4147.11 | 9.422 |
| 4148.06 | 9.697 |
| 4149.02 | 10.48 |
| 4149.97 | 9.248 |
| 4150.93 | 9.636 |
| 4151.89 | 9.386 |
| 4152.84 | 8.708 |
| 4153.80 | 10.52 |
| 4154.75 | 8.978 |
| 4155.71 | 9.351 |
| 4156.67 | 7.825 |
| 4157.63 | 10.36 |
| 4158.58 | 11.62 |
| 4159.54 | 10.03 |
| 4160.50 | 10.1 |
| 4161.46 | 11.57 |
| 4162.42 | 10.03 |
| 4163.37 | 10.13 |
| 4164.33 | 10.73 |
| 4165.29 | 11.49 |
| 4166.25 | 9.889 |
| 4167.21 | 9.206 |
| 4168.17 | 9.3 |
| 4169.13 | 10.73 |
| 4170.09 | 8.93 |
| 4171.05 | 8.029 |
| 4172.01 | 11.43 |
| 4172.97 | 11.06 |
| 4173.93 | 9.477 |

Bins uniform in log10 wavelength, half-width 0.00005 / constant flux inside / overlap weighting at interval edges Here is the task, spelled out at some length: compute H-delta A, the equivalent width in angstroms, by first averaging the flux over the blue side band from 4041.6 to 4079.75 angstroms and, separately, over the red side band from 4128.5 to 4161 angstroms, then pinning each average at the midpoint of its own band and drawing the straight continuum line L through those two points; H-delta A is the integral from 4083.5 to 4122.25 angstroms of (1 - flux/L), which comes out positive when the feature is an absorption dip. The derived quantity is -2.3 angstroms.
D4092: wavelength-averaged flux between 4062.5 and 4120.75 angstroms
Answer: 10.3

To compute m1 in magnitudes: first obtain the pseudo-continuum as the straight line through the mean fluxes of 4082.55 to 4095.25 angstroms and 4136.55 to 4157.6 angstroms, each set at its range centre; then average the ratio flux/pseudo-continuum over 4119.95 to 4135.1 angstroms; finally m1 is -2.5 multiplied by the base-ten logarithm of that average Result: -0.07 mag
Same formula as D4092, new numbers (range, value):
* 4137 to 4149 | 9.76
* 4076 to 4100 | 10.4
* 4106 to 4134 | 10.8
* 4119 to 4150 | 10.2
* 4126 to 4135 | 10.5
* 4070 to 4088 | 10.5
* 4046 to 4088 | 10.2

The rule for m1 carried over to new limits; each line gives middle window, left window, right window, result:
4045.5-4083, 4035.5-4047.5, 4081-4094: 0.05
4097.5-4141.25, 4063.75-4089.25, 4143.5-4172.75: -0.06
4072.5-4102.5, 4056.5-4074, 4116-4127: -0.03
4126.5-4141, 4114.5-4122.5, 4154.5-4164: 0.02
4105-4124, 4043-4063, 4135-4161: -0.11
